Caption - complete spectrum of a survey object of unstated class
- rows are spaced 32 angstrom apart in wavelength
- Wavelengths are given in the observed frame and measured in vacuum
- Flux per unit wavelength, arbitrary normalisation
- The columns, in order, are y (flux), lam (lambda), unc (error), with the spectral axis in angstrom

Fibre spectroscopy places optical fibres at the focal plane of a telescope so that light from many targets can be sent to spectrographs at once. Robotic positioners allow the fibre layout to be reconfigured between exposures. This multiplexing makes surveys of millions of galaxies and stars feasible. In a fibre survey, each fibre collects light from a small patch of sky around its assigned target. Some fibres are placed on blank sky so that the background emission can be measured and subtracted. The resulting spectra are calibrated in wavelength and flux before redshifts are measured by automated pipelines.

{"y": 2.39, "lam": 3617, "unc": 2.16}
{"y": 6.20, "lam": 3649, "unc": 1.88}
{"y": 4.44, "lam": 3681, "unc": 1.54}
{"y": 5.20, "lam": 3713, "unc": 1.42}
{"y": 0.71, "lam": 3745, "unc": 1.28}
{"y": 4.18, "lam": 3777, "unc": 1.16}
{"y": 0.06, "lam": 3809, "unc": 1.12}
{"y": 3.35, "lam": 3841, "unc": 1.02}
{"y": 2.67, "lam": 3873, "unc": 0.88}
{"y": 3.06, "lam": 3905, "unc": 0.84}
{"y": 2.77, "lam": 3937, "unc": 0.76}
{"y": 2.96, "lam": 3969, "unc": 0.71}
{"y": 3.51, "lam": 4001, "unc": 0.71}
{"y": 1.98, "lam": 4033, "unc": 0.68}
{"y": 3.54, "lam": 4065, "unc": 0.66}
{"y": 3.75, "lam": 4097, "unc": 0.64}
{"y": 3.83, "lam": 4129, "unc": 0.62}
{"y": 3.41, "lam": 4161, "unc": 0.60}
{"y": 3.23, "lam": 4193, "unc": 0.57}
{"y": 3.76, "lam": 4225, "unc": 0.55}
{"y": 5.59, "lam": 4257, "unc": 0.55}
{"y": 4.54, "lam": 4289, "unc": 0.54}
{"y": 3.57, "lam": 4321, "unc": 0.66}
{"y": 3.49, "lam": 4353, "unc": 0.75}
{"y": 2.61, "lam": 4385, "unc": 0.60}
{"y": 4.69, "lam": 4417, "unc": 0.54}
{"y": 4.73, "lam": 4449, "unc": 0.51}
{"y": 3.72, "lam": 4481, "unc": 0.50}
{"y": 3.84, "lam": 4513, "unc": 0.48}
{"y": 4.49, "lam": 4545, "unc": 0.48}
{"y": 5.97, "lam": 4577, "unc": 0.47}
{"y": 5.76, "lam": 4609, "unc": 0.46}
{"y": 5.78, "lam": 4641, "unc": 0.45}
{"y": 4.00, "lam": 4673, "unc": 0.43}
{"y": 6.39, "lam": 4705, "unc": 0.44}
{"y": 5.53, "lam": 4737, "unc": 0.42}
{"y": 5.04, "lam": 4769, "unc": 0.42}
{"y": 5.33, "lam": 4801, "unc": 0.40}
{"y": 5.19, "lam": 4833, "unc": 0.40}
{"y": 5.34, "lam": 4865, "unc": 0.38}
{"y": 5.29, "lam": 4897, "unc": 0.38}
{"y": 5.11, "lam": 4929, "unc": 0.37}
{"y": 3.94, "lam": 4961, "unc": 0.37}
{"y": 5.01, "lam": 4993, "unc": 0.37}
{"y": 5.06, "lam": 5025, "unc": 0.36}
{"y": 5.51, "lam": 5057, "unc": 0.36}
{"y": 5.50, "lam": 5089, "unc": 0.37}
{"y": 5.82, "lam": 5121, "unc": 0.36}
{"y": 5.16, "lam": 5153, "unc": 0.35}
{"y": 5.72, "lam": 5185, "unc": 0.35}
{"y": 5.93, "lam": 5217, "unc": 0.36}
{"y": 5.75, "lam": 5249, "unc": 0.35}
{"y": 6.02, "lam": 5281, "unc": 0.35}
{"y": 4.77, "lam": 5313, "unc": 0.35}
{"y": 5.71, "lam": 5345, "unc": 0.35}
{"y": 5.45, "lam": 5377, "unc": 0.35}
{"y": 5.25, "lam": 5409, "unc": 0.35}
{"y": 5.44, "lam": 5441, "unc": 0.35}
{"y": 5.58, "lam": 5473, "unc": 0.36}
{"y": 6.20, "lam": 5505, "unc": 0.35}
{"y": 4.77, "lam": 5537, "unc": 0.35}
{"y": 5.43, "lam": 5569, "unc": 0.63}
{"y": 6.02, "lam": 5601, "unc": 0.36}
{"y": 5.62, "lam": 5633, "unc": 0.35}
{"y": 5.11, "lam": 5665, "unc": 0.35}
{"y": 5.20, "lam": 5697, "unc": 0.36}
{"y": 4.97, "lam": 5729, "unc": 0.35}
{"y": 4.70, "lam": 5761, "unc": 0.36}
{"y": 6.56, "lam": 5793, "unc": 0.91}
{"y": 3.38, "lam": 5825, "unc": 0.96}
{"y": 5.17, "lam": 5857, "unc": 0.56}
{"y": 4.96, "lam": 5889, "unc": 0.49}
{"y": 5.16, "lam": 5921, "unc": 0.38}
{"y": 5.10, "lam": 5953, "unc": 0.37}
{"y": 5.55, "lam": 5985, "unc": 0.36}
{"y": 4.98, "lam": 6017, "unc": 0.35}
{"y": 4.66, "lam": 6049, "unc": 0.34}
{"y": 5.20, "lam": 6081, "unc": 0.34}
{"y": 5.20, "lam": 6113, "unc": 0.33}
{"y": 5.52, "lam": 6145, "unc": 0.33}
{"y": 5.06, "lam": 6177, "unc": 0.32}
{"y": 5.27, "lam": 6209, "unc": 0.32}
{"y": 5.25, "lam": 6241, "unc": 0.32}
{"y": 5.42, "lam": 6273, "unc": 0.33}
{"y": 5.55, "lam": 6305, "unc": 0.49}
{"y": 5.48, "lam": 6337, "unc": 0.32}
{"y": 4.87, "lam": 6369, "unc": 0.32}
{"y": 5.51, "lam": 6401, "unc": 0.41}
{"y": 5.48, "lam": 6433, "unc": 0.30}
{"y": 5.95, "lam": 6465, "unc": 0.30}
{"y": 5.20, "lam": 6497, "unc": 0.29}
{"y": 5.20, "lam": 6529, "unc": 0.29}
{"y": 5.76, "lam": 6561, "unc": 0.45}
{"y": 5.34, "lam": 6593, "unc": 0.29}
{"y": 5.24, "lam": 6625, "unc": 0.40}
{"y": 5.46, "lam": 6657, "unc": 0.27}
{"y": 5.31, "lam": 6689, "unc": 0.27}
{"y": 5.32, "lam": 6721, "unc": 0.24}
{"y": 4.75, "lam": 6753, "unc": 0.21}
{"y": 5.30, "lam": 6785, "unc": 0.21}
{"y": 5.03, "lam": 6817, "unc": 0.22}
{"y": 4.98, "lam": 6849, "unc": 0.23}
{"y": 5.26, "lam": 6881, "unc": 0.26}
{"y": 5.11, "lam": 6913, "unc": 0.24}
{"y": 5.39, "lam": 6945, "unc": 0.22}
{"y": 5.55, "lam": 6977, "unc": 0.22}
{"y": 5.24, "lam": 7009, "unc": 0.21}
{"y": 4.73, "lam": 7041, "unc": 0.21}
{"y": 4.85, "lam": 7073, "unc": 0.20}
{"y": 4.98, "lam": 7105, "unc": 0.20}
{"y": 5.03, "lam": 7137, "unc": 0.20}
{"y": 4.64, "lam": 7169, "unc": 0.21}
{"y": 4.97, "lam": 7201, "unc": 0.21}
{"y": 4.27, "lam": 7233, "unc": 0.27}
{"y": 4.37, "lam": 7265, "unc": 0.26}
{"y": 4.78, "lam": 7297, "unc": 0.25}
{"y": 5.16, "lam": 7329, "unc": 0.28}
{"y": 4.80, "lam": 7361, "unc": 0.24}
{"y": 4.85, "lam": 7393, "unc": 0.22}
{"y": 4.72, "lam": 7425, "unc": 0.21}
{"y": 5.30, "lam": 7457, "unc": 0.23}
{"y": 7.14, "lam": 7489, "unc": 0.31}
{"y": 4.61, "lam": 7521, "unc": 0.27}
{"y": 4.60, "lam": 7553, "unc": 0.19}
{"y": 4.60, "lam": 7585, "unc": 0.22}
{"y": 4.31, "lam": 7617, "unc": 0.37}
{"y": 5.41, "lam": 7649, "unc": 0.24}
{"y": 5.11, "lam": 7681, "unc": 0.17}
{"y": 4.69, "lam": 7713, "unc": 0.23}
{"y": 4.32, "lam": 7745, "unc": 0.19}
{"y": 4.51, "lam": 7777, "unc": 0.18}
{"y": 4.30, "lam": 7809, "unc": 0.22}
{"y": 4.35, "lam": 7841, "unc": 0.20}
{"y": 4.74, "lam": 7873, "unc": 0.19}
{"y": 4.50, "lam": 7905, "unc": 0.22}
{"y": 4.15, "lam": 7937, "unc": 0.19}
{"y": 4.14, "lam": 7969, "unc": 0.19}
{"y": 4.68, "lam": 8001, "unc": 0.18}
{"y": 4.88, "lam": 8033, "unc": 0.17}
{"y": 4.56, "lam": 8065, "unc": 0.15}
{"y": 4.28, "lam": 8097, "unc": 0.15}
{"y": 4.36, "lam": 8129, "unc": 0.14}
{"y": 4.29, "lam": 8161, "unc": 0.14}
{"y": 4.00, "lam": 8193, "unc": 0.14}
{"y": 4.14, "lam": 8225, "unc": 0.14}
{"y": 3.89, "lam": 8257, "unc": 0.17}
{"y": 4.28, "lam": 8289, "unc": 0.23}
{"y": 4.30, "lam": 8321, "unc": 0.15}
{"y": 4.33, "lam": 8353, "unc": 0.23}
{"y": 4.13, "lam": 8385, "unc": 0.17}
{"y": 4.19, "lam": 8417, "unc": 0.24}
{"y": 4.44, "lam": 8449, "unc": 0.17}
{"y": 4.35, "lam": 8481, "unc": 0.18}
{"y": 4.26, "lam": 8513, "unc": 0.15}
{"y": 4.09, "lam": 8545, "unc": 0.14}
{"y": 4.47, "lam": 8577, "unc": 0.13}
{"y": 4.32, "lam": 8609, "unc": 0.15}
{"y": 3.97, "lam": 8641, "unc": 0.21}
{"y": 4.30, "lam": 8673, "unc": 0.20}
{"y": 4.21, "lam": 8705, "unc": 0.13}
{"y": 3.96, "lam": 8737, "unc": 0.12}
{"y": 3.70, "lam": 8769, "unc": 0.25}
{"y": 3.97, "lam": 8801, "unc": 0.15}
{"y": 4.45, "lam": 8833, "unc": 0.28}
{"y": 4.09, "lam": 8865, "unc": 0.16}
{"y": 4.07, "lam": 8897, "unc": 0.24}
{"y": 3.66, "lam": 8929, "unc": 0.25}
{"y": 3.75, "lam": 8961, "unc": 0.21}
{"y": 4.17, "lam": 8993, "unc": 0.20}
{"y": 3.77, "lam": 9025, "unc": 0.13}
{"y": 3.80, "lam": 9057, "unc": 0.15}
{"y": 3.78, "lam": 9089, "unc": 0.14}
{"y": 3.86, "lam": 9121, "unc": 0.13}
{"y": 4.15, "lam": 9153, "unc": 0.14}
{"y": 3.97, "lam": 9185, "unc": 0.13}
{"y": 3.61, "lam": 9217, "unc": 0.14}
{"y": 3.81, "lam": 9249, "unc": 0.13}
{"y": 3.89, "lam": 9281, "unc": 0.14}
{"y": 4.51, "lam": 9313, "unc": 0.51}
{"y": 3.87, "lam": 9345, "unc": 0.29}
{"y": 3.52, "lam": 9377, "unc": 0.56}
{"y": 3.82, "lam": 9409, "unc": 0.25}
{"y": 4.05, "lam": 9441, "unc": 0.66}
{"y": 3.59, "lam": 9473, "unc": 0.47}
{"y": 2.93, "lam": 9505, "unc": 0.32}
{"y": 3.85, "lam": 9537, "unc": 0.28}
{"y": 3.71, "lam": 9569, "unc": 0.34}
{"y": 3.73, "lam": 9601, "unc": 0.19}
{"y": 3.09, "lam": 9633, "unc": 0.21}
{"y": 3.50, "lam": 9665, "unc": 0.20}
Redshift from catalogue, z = 0.14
